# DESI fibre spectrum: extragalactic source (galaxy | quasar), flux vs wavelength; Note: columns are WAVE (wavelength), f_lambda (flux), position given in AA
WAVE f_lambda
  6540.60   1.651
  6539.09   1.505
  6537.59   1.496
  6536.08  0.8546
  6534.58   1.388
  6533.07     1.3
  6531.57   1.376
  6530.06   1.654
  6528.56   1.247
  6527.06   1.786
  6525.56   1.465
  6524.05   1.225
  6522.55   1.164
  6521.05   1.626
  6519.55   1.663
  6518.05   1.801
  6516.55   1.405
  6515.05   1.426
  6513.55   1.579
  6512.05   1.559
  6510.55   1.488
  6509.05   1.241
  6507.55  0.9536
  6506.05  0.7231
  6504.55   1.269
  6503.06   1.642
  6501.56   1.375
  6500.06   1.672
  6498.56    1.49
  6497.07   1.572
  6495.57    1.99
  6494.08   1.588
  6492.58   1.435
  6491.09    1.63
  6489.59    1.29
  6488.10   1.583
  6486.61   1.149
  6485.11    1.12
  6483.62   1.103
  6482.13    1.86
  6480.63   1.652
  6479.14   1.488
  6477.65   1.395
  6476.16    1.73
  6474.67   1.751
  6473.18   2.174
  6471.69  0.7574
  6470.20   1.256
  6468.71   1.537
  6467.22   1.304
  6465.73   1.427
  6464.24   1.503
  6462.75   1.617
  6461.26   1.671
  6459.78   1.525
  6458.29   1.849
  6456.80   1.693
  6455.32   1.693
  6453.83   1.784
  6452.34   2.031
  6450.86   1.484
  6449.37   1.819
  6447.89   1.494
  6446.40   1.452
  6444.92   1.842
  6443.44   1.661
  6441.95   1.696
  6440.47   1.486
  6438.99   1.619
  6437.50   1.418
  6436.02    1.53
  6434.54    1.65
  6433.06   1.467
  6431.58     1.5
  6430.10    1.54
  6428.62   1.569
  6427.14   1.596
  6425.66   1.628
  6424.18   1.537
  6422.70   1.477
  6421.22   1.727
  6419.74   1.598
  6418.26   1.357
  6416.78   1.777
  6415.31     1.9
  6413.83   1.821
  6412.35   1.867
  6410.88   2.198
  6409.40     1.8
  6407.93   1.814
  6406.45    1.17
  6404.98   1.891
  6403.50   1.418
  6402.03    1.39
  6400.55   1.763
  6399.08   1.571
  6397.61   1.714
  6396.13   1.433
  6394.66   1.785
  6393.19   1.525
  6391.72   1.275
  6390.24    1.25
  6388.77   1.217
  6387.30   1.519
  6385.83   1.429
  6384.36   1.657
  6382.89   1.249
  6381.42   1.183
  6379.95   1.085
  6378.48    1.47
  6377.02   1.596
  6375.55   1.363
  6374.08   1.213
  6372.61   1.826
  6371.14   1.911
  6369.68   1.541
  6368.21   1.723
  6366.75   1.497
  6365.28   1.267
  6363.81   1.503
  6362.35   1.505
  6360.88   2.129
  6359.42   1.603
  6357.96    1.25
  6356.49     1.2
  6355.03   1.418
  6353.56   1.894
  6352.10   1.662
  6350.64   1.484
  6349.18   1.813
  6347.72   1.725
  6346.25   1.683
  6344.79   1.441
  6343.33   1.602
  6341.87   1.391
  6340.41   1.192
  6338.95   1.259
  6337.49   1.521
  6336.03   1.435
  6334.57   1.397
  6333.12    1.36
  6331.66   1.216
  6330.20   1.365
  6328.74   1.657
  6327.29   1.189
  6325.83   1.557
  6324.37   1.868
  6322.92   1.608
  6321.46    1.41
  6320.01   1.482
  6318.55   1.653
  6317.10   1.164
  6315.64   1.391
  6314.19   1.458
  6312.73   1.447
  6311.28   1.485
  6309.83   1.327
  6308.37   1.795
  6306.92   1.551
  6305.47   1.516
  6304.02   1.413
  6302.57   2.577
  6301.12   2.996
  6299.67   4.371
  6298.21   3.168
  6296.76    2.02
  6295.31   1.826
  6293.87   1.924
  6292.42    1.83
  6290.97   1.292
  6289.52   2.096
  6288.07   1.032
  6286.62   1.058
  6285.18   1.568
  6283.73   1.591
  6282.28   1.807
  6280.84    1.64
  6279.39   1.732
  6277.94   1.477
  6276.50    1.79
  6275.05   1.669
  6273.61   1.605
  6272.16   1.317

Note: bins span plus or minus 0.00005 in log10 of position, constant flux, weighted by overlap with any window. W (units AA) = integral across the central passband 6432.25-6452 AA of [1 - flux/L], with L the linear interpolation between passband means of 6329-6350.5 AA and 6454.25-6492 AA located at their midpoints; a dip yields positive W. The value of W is -1.2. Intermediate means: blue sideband 1.46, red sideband 1.51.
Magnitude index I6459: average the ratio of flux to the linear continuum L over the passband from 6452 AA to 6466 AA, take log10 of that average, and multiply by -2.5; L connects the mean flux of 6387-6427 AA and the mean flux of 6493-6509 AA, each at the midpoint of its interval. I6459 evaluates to -0.12 mag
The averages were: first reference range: 1.61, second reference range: 1.42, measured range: 1.68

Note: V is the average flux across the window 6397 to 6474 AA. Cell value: 1.62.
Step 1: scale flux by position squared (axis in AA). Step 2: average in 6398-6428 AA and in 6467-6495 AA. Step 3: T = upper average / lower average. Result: 0.9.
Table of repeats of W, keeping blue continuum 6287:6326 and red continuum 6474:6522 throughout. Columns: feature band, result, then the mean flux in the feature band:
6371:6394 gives 3.72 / 1.41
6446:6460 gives -1.24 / 1.69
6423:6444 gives 0.39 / 1.56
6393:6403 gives 0.35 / 1.6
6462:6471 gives 0.56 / 1.44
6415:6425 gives 0.02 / 1.61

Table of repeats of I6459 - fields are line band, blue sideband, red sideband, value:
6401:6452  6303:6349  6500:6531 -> -0.13 mag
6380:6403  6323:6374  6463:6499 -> 0.05 mag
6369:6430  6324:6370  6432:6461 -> 0.01 mag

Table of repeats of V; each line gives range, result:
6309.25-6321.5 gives 1.43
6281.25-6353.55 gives 1.67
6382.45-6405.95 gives 1.51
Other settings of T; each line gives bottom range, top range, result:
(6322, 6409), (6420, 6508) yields 1.05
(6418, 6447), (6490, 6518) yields 0.95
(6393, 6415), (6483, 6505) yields 0.89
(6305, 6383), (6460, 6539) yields 1.02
